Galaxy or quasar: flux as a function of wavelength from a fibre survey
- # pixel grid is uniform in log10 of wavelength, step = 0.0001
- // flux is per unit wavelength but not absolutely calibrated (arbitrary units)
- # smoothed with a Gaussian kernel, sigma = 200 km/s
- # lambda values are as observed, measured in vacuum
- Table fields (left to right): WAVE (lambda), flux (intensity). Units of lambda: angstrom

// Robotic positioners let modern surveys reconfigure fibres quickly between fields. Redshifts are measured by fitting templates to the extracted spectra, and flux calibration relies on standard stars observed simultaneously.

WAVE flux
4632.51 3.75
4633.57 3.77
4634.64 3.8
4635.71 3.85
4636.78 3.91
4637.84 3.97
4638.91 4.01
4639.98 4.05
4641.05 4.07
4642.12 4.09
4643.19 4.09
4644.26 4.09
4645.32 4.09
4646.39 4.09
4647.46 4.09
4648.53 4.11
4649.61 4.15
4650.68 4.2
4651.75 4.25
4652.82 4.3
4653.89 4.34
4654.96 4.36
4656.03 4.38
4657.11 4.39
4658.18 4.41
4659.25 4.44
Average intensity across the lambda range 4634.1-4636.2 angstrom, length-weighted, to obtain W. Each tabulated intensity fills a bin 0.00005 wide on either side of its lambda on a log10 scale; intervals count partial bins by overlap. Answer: 3.81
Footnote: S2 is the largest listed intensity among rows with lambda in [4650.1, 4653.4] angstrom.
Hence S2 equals 4.3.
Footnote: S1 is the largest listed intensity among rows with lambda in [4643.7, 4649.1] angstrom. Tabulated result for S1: 4.11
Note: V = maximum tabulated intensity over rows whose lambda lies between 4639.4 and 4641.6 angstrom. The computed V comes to 4.07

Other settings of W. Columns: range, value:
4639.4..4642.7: 4.06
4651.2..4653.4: 4.28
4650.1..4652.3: 4.23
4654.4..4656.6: 4.36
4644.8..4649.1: 4.09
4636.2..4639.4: 3.97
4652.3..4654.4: 4.32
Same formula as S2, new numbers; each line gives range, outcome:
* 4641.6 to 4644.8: 4.09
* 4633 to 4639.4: 4.01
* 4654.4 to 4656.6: 4.38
